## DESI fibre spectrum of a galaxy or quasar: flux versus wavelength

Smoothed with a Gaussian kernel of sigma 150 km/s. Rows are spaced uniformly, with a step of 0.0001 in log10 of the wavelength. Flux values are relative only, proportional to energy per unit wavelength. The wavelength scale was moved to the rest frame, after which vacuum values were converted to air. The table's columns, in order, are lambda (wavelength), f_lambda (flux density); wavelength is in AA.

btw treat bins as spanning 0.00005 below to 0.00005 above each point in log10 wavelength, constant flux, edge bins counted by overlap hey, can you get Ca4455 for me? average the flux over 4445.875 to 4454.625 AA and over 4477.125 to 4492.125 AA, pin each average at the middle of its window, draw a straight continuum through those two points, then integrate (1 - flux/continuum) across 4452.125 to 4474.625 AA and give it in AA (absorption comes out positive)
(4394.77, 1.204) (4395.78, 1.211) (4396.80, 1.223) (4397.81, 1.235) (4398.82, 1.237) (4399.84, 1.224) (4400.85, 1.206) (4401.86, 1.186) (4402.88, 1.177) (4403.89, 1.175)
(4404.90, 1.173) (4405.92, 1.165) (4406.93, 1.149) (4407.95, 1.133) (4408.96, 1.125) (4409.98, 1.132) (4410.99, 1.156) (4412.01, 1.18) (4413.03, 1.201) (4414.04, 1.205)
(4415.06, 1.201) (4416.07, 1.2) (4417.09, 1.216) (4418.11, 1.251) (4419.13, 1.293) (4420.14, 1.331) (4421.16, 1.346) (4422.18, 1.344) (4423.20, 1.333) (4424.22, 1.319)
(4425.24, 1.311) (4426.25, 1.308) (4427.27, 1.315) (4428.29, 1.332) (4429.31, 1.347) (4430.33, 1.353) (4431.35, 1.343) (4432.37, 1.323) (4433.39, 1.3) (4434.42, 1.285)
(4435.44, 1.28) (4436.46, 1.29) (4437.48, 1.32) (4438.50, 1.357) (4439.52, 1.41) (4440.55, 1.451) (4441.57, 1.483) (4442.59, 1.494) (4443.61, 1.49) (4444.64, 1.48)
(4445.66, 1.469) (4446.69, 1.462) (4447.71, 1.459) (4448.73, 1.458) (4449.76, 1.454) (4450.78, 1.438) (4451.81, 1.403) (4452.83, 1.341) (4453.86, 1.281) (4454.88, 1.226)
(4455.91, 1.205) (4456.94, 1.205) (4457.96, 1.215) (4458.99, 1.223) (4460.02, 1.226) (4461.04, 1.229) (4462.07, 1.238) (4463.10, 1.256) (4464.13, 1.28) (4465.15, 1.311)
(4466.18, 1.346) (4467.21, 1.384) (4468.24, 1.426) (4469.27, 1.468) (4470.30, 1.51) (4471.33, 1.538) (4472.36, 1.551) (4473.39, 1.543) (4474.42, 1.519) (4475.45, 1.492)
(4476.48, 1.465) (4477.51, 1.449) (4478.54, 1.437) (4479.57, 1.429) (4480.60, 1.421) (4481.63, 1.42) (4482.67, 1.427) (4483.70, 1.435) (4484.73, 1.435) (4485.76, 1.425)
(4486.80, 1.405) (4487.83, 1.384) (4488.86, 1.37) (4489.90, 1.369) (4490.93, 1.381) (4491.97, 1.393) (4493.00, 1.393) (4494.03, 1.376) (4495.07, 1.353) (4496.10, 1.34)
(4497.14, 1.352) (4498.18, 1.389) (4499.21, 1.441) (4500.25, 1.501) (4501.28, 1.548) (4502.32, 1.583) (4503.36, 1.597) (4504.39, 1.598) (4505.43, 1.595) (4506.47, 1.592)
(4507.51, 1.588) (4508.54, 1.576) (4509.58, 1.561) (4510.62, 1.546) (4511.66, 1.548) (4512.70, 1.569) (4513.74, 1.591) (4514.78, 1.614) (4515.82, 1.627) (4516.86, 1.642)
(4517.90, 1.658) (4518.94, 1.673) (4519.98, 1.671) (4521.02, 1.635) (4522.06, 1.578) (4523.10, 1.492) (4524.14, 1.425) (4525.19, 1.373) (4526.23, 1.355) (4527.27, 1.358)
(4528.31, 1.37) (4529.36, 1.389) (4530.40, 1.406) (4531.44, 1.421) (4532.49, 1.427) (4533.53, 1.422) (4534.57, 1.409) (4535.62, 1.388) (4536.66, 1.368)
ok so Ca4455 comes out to 1.1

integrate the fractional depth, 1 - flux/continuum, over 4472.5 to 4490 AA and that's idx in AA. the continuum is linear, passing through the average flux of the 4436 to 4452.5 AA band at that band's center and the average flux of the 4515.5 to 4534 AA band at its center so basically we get 0.2 AA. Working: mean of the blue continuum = 1.43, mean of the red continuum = 1.49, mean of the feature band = 1.44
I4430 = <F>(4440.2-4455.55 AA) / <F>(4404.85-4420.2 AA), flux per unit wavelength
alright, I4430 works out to 1.20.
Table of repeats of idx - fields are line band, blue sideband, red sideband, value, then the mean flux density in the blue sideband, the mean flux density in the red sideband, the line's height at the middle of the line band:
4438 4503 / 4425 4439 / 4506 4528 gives 1.1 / 1.32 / 1.55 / 1.43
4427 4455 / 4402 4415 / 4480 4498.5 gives -2.8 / 1.17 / 1.39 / 1.26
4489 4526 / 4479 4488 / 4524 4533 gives -3.0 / 1.42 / 1.39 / 1.4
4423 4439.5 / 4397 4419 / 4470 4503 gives -0.8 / 1.19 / 1.44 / 1.26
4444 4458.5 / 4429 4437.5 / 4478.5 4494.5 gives -0.2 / 1.31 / 1.41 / 1.35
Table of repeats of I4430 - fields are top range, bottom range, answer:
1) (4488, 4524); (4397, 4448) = 1.18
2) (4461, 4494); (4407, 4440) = 1.11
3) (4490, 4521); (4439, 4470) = 1.12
